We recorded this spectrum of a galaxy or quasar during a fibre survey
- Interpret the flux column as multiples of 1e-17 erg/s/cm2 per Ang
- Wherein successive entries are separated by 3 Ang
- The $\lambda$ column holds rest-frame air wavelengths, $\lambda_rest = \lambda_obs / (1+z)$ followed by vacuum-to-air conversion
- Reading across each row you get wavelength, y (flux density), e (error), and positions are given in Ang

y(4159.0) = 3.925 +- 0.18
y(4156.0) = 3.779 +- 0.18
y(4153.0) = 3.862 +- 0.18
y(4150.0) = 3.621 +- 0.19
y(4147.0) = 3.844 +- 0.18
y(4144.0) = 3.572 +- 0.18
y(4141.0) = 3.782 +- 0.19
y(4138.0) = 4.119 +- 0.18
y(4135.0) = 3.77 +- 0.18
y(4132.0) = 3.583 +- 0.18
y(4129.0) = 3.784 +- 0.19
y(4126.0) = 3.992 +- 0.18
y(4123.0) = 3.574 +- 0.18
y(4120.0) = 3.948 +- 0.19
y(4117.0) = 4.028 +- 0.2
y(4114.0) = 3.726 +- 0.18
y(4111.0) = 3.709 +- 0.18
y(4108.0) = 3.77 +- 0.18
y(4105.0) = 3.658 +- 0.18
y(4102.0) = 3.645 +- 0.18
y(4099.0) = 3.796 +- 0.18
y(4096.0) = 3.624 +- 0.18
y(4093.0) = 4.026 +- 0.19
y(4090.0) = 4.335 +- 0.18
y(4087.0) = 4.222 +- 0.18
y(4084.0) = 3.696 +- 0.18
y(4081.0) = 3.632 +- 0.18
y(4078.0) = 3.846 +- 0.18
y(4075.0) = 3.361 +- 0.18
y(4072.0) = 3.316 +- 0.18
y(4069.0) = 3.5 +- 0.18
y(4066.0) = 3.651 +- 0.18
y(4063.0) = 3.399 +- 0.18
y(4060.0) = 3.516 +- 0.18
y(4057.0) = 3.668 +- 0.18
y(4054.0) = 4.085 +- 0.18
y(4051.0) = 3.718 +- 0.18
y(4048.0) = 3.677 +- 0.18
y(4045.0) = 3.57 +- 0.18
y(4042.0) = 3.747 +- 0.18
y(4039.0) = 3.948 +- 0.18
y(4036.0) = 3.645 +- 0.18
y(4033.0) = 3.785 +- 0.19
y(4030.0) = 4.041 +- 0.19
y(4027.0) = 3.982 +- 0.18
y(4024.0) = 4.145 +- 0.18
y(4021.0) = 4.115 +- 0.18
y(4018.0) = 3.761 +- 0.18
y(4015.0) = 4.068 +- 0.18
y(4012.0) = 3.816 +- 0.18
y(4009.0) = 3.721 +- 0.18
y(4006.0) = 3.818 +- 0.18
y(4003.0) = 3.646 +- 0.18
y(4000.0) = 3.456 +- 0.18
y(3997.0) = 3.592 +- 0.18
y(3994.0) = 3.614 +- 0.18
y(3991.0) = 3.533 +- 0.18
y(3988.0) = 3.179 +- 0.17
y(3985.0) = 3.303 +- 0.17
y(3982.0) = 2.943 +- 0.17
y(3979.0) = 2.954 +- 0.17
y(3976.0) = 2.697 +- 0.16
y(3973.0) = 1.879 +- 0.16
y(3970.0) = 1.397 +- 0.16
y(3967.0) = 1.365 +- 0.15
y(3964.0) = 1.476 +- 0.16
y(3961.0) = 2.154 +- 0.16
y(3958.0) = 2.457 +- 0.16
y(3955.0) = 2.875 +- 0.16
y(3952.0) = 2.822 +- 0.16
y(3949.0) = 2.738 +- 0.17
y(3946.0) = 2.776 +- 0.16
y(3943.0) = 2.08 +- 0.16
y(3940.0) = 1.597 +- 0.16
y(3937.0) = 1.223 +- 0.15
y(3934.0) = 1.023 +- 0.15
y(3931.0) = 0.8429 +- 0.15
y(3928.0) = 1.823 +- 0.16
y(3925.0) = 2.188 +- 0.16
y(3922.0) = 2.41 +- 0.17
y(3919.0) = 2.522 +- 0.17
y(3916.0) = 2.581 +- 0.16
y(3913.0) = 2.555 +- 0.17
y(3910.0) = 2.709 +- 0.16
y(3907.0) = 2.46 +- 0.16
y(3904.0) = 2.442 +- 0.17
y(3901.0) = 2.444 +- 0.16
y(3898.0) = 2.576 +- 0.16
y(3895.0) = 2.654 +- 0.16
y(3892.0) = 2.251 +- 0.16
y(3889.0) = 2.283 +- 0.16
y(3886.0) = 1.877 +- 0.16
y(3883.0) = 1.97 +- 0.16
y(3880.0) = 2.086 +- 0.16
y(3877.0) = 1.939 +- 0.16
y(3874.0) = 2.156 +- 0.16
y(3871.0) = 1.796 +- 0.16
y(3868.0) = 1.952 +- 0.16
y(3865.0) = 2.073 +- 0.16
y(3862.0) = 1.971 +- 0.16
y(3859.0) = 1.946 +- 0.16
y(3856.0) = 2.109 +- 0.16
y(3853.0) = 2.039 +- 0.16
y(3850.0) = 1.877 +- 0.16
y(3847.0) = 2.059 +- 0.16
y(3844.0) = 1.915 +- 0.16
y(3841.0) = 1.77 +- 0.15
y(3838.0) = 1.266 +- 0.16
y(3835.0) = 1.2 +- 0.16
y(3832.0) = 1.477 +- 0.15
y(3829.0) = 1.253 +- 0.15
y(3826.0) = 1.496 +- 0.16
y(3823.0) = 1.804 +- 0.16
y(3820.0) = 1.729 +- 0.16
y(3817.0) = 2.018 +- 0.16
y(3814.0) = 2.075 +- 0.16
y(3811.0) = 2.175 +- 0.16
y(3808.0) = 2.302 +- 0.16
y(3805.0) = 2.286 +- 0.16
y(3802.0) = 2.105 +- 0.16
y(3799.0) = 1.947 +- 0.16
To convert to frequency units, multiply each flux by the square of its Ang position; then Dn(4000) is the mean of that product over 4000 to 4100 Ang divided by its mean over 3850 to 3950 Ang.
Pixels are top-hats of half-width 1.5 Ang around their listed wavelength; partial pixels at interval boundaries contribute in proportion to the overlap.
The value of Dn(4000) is 1.92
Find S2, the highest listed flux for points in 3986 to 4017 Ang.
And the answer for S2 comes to 4.068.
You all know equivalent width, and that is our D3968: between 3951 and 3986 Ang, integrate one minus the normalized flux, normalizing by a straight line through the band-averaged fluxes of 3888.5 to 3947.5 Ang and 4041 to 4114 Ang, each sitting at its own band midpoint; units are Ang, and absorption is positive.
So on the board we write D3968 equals 4.2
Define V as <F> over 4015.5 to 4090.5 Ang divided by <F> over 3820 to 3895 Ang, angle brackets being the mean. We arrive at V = 2.02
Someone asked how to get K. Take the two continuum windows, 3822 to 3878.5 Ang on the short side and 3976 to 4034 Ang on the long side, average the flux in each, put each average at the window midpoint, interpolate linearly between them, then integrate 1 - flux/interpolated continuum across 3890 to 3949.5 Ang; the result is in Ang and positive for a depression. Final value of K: 9.08 Ang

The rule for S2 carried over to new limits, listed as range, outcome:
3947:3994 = 3.614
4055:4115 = 4.335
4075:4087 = 4.222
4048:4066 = 4.085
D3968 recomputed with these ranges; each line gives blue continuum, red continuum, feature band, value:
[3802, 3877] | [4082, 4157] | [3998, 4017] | -4.4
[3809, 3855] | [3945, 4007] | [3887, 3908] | -2.0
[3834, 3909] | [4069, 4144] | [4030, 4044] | -2.3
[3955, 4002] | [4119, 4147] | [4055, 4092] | -3.5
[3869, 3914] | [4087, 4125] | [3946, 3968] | 3.3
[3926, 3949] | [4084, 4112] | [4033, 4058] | -4.8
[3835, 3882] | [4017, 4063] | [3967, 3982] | 4.4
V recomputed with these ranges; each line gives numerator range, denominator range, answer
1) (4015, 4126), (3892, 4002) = 1.56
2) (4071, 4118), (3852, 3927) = 1.69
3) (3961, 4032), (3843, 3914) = 1.48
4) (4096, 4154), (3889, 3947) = 1.74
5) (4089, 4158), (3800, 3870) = 2.04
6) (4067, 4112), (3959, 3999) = 1.42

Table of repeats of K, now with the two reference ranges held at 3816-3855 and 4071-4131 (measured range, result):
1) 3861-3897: -1.1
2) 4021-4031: -2.7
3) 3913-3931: 1.2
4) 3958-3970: 4.3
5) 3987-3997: -1.9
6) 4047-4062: -1.3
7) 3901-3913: -1.5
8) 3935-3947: 3.2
